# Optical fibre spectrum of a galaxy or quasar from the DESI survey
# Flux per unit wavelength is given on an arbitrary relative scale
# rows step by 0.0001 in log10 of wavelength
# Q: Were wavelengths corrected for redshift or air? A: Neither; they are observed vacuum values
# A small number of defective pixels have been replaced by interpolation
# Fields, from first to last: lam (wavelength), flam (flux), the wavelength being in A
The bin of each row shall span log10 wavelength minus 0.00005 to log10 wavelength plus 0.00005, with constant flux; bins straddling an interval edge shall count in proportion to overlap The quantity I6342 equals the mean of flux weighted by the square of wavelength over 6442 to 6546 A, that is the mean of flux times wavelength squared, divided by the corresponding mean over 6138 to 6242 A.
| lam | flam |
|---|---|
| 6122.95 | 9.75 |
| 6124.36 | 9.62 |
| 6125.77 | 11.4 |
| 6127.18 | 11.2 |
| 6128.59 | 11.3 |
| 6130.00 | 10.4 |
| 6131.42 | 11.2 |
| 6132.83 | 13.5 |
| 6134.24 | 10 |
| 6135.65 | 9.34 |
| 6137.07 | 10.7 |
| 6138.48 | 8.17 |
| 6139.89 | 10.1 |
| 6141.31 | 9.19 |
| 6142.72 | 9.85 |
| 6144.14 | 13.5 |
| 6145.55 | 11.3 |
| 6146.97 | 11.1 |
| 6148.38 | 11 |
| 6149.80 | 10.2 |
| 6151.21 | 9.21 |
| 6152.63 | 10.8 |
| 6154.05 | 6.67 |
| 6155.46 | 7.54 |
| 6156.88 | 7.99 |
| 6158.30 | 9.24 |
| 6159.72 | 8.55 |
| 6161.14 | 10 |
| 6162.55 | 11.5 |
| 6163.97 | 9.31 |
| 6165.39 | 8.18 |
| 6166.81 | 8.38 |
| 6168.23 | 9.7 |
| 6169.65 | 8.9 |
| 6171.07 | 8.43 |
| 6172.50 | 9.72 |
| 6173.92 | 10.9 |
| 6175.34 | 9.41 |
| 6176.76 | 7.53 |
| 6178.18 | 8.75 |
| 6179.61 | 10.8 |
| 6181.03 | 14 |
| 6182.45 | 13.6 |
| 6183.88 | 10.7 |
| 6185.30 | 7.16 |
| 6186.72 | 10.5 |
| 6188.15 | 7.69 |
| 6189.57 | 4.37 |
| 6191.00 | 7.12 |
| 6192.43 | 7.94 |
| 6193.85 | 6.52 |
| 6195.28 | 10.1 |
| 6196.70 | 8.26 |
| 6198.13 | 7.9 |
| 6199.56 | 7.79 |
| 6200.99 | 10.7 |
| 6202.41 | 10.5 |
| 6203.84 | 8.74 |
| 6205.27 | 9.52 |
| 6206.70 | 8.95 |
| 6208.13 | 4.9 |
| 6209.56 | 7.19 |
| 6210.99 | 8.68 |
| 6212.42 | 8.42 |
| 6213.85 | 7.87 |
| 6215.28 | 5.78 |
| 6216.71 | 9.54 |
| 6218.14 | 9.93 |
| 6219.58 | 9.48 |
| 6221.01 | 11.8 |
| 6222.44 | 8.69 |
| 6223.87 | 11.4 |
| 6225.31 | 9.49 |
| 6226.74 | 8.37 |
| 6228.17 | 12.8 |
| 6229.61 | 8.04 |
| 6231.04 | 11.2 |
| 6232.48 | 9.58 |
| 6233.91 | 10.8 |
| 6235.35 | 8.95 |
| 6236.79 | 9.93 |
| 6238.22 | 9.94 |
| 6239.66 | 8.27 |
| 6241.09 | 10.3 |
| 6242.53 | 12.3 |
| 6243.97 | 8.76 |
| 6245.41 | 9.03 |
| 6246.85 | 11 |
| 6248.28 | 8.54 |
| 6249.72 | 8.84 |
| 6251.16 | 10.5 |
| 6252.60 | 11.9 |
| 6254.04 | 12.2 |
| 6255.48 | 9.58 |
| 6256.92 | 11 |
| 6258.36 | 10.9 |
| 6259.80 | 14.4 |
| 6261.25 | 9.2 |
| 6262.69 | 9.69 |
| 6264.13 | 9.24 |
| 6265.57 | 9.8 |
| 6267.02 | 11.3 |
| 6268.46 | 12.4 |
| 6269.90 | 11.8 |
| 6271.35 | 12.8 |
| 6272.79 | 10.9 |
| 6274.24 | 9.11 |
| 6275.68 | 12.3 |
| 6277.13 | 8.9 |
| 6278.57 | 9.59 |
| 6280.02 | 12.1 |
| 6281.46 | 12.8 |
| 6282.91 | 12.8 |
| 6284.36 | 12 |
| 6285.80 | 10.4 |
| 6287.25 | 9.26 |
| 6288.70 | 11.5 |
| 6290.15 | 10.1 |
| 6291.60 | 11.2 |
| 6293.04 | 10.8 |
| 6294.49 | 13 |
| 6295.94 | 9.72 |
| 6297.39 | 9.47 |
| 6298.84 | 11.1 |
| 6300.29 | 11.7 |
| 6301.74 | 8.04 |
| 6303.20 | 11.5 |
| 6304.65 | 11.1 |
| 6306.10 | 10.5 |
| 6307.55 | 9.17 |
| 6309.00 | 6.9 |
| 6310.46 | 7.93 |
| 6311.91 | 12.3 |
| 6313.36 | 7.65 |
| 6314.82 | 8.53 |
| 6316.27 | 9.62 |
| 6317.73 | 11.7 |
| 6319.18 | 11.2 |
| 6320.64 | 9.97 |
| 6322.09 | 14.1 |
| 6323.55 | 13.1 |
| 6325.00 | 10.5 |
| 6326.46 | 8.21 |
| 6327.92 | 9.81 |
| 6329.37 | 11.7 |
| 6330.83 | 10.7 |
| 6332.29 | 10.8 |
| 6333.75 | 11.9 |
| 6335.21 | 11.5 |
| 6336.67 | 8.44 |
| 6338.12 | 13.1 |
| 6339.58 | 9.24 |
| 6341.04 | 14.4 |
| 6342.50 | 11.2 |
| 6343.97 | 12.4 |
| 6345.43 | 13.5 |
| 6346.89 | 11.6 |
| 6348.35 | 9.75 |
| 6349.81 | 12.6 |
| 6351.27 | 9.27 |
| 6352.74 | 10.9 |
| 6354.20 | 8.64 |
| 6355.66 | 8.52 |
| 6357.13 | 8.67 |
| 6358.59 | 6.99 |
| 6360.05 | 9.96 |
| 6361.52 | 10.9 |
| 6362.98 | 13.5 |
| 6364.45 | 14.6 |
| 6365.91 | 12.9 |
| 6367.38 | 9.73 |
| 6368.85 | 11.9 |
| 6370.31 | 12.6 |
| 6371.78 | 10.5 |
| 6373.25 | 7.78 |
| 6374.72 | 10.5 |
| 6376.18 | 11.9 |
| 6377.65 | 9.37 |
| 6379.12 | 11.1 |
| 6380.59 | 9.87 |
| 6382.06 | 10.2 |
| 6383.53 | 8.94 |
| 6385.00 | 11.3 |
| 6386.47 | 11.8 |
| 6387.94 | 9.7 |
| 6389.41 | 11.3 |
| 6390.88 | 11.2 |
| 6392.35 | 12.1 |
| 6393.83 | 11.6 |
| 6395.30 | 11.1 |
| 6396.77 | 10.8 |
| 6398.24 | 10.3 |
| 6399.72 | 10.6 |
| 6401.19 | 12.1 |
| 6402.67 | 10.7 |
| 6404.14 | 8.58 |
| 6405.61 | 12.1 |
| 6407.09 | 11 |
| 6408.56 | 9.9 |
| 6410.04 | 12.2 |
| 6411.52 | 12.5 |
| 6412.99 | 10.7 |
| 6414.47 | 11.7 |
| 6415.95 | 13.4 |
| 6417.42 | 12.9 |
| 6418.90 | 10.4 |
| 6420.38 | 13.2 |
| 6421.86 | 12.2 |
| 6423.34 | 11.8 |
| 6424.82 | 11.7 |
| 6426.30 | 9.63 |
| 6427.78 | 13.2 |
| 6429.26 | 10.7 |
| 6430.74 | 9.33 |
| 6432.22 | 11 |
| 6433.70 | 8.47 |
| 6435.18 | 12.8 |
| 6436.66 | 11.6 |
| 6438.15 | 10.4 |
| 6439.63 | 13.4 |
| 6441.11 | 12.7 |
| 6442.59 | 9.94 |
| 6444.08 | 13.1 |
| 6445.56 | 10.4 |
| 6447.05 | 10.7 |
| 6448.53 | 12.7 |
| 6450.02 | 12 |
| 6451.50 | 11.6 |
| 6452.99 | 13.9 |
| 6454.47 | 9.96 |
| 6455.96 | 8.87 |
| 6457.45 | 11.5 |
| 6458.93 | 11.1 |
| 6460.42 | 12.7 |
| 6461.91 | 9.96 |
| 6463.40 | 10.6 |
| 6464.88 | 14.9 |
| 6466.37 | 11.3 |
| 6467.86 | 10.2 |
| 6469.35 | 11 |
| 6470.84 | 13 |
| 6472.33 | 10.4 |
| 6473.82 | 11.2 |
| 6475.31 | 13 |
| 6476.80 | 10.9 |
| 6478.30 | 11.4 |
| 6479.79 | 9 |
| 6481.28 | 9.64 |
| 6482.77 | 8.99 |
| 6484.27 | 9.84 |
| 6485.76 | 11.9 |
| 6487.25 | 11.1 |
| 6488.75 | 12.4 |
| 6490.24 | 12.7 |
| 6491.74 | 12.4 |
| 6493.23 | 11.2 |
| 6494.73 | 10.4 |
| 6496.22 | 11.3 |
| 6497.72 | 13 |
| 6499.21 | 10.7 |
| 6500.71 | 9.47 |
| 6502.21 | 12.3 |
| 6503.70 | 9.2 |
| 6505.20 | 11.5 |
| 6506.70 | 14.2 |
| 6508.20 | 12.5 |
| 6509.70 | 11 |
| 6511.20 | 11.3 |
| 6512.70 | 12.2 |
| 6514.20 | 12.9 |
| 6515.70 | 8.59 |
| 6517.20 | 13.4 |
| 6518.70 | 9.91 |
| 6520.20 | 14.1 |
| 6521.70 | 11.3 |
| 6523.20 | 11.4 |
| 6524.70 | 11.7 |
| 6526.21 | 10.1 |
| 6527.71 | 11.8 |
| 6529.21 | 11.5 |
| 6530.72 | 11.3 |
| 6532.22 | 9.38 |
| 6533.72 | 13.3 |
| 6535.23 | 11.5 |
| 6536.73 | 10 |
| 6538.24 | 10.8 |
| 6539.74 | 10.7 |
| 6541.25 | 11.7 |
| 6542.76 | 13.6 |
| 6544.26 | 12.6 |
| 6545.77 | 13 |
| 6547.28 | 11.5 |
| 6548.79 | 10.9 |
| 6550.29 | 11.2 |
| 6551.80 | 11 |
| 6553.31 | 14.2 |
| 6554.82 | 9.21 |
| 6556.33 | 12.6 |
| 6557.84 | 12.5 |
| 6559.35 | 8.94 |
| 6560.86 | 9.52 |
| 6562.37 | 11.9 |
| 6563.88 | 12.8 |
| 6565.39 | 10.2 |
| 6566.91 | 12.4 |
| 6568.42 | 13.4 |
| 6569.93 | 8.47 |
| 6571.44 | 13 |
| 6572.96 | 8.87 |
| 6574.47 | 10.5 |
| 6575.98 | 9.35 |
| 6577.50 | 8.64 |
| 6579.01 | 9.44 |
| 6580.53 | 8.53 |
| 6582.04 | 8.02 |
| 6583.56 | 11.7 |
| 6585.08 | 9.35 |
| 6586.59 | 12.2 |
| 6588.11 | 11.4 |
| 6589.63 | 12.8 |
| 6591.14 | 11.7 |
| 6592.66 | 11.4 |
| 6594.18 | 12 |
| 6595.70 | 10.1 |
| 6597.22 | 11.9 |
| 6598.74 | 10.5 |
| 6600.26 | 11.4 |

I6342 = 1.35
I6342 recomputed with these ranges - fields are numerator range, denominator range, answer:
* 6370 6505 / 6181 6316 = 1.20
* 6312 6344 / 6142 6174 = 1.20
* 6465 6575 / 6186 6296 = 1.26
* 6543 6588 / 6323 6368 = 1.07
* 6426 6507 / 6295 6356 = 1.11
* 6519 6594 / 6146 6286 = 1.28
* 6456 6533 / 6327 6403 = 1.08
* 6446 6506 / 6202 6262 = 1.25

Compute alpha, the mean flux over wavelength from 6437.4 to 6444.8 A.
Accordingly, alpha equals 11.9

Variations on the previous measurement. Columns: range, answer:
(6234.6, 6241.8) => 9.48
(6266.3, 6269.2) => 11.9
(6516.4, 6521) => 12.4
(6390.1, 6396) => 11.5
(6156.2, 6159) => 8.61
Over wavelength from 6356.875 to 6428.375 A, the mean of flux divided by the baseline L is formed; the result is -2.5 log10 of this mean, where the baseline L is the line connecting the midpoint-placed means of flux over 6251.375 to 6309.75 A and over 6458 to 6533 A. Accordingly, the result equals 0.00 mag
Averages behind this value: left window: 10.8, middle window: 11.1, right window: 11.3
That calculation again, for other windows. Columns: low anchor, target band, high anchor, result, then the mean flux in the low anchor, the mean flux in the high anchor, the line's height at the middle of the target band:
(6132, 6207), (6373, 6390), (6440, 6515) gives 0.04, 9.47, 11.4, 10.8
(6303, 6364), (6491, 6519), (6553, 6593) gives -0.07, 10.6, 10.8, 10.7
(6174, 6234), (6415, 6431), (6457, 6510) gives -0.09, 9.11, 11.3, 10.9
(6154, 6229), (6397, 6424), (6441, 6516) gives -0.06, 9.04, 11.4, 10.8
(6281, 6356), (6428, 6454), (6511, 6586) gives -0.05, 10.7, 11.1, 10.9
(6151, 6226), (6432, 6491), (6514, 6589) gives -0.07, 8.99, 11.1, 10.6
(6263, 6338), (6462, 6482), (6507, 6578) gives -0.01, 10.7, 11.4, 11.2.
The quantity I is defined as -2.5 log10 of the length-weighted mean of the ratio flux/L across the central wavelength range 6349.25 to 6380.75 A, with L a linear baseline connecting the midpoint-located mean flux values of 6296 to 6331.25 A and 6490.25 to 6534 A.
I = 0.00 mag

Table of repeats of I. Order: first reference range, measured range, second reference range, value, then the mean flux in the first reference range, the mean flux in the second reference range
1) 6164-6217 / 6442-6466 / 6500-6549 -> -0.05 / 8.79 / 11.5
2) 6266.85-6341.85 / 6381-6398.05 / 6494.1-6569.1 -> 0.02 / 10.8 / 11.5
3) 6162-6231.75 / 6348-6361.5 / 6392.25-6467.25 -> 0.12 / 9.12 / 11.4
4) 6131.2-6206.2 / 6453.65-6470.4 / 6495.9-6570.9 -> -0.01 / 9.49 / 11.5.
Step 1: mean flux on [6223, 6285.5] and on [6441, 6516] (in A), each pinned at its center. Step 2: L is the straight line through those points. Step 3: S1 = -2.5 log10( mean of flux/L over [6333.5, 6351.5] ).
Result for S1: -0.06 mag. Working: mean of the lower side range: 10.6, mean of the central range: 11.5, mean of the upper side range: 11.4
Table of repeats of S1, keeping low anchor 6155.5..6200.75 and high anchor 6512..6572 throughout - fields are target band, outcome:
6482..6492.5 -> -0.02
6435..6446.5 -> -0.09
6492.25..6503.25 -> 0.00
